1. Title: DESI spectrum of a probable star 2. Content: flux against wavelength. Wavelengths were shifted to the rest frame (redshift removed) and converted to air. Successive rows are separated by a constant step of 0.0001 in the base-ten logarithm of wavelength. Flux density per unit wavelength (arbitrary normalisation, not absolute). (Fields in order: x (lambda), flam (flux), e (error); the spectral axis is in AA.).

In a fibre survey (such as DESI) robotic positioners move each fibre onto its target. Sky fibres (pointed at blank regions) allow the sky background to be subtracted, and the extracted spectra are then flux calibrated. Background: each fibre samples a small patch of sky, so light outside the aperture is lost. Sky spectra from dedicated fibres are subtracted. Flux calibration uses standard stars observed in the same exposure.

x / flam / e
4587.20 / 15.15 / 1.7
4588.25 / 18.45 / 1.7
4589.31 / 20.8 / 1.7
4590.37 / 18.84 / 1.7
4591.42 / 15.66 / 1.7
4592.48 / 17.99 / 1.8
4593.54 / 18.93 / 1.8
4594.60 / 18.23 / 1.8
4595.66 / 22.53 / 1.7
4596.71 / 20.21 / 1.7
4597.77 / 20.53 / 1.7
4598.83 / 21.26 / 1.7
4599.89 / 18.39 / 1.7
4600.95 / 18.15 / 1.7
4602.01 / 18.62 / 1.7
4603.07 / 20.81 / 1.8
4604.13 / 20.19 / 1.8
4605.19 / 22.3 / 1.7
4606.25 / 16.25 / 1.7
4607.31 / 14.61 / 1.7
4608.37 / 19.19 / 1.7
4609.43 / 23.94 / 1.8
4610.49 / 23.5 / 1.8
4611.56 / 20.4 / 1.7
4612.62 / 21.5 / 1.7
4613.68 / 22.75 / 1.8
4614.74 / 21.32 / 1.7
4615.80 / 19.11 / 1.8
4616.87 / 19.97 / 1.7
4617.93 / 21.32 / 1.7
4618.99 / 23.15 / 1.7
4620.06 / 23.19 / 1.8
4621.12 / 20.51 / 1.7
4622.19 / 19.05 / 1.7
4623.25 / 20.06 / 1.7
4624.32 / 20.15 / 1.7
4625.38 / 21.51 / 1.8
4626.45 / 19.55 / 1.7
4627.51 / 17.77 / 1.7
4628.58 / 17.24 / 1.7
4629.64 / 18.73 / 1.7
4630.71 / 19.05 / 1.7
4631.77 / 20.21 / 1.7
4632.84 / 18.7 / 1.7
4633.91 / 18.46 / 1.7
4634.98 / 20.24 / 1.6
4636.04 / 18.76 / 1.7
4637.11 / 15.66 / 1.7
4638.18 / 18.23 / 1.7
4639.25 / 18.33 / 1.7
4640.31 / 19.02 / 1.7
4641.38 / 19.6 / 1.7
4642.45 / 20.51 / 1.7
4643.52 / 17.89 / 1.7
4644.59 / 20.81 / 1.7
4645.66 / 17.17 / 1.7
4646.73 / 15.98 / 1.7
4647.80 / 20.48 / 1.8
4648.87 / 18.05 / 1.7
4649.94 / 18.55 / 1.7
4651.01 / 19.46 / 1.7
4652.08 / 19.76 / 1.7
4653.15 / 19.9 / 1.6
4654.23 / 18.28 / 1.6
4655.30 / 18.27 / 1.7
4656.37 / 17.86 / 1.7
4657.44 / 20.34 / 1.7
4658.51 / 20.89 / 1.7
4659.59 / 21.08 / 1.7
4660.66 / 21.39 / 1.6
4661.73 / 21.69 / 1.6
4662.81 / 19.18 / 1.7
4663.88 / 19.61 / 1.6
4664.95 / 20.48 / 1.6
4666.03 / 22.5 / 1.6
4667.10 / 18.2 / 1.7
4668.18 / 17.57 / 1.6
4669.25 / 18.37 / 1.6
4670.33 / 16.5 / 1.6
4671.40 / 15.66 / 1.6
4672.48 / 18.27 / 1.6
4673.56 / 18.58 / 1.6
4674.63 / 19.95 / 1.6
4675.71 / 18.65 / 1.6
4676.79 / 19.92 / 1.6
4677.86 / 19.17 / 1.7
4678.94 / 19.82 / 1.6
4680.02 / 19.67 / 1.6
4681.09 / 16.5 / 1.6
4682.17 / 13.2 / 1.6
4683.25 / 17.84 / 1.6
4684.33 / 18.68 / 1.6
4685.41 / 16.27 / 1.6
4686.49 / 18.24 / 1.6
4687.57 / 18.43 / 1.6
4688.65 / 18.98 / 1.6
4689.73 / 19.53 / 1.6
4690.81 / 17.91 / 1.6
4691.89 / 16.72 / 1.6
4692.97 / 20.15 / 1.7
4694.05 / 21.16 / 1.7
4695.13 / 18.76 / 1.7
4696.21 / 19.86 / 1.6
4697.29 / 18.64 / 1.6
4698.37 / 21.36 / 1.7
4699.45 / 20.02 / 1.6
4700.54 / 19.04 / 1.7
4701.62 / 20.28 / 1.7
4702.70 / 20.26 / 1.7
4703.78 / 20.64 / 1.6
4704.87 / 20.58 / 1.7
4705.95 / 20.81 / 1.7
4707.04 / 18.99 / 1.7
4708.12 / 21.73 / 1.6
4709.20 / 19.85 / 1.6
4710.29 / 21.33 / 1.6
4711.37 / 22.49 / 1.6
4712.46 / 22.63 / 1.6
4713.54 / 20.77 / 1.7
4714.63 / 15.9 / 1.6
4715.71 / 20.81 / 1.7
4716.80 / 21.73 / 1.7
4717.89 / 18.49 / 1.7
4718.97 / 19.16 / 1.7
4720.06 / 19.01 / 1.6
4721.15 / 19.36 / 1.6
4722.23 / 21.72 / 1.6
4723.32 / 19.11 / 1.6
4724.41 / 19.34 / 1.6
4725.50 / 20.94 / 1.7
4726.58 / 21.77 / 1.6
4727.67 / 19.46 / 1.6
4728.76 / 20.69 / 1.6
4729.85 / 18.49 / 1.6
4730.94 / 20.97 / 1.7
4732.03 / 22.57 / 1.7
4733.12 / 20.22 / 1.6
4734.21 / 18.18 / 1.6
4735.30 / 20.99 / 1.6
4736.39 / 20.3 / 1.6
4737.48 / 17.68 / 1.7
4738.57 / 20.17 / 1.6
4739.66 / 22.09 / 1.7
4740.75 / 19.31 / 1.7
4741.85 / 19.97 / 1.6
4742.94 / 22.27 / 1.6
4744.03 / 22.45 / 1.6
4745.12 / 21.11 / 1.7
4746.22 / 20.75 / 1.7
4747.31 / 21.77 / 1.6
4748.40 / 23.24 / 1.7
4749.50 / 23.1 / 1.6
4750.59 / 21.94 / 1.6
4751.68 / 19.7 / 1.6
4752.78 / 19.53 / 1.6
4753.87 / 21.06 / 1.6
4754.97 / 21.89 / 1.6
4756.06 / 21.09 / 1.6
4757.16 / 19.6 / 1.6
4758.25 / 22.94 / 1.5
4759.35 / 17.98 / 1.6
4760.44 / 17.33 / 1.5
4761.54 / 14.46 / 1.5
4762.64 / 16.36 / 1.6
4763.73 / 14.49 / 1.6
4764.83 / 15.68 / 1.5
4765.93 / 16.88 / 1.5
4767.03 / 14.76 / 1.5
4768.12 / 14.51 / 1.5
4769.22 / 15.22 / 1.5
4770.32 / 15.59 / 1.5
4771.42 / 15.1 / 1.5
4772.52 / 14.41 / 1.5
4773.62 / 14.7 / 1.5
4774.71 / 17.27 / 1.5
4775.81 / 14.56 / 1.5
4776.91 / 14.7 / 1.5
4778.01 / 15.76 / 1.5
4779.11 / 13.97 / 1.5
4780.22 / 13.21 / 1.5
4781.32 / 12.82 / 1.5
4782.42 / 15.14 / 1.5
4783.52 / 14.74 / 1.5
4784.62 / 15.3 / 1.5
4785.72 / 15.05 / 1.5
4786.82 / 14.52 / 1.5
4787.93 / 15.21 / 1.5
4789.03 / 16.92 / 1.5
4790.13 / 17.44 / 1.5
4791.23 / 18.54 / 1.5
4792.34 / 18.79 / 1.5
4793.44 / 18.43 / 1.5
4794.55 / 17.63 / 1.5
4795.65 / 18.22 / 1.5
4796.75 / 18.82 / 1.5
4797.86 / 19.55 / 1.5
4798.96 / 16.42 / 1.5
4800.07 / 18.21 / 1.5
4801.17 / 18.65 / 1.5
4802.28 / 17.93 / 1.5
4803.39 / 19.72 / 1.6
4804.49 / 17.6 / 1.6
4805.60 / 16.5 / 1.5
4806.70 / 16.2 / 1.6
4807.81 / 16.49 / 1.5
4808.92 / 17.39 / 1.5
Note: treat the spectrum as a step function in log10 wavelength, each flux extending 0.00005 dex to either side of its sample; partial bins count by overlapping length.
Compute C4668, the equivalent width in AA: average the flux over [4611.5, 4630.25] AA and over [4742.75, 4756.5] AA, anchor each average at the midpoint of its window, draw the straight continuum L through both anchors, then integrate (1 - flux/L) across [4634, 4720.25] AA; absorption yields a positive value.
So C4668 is 6.94 AA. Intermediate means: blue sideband 20.4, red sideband 21.5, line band 19.2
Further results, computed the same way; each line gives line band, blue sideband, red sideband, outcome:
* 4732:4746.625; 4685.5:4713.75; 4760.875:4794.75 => -2.3 AA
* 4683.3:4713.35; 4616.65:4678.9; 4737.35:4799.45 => -1.8 AA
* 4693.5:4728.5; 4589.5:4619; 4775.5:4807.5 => -4.2 AA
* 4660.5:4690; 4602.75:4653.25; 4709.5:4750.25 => 2.1 AA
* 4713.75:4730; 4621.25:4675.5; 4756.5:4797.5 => -2.2 AA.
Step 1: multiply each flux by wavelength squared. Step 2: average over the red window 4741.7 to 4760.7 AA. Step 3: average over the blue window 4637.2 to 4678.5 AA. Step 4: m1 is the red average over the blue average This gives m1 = 1.1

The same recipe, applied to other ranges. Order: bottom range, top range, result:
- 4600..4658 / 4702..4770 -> 1.06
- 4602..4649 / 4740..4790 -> 0.95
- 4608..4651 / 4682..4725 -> 1.02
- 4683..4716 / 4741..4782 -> 0.93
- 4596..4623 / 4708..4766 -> 1.04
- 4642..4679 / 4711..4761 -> 1.10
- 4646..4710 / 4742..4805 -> 0.96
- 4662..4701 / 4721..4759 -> 1.14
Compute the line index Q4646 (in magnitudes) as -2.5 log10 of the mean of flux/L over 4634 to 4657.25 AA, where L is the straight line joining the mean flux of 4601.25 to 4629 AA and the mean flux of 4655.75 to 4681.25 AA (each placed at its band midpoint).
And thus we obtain 0.06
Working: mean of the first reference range 20.3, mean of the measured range 18.7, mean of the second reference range 19.3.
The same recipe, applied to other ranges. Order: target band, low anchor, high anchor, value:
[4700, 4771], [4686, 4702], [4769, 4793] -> -0.13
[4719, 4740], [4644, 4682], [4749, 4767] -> -0.07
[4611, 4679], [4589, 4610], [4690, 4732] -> 0.01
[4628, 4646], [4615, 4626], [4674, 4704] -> 0.09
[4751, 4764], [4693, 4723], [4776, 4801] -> -0.07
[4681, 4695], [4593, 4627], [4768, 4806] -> 0.03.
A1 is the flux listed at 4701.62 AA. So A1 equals 20.28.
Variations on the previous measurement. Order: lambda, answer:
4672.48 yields 18.27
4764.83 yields 15.68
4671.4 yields 15.66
